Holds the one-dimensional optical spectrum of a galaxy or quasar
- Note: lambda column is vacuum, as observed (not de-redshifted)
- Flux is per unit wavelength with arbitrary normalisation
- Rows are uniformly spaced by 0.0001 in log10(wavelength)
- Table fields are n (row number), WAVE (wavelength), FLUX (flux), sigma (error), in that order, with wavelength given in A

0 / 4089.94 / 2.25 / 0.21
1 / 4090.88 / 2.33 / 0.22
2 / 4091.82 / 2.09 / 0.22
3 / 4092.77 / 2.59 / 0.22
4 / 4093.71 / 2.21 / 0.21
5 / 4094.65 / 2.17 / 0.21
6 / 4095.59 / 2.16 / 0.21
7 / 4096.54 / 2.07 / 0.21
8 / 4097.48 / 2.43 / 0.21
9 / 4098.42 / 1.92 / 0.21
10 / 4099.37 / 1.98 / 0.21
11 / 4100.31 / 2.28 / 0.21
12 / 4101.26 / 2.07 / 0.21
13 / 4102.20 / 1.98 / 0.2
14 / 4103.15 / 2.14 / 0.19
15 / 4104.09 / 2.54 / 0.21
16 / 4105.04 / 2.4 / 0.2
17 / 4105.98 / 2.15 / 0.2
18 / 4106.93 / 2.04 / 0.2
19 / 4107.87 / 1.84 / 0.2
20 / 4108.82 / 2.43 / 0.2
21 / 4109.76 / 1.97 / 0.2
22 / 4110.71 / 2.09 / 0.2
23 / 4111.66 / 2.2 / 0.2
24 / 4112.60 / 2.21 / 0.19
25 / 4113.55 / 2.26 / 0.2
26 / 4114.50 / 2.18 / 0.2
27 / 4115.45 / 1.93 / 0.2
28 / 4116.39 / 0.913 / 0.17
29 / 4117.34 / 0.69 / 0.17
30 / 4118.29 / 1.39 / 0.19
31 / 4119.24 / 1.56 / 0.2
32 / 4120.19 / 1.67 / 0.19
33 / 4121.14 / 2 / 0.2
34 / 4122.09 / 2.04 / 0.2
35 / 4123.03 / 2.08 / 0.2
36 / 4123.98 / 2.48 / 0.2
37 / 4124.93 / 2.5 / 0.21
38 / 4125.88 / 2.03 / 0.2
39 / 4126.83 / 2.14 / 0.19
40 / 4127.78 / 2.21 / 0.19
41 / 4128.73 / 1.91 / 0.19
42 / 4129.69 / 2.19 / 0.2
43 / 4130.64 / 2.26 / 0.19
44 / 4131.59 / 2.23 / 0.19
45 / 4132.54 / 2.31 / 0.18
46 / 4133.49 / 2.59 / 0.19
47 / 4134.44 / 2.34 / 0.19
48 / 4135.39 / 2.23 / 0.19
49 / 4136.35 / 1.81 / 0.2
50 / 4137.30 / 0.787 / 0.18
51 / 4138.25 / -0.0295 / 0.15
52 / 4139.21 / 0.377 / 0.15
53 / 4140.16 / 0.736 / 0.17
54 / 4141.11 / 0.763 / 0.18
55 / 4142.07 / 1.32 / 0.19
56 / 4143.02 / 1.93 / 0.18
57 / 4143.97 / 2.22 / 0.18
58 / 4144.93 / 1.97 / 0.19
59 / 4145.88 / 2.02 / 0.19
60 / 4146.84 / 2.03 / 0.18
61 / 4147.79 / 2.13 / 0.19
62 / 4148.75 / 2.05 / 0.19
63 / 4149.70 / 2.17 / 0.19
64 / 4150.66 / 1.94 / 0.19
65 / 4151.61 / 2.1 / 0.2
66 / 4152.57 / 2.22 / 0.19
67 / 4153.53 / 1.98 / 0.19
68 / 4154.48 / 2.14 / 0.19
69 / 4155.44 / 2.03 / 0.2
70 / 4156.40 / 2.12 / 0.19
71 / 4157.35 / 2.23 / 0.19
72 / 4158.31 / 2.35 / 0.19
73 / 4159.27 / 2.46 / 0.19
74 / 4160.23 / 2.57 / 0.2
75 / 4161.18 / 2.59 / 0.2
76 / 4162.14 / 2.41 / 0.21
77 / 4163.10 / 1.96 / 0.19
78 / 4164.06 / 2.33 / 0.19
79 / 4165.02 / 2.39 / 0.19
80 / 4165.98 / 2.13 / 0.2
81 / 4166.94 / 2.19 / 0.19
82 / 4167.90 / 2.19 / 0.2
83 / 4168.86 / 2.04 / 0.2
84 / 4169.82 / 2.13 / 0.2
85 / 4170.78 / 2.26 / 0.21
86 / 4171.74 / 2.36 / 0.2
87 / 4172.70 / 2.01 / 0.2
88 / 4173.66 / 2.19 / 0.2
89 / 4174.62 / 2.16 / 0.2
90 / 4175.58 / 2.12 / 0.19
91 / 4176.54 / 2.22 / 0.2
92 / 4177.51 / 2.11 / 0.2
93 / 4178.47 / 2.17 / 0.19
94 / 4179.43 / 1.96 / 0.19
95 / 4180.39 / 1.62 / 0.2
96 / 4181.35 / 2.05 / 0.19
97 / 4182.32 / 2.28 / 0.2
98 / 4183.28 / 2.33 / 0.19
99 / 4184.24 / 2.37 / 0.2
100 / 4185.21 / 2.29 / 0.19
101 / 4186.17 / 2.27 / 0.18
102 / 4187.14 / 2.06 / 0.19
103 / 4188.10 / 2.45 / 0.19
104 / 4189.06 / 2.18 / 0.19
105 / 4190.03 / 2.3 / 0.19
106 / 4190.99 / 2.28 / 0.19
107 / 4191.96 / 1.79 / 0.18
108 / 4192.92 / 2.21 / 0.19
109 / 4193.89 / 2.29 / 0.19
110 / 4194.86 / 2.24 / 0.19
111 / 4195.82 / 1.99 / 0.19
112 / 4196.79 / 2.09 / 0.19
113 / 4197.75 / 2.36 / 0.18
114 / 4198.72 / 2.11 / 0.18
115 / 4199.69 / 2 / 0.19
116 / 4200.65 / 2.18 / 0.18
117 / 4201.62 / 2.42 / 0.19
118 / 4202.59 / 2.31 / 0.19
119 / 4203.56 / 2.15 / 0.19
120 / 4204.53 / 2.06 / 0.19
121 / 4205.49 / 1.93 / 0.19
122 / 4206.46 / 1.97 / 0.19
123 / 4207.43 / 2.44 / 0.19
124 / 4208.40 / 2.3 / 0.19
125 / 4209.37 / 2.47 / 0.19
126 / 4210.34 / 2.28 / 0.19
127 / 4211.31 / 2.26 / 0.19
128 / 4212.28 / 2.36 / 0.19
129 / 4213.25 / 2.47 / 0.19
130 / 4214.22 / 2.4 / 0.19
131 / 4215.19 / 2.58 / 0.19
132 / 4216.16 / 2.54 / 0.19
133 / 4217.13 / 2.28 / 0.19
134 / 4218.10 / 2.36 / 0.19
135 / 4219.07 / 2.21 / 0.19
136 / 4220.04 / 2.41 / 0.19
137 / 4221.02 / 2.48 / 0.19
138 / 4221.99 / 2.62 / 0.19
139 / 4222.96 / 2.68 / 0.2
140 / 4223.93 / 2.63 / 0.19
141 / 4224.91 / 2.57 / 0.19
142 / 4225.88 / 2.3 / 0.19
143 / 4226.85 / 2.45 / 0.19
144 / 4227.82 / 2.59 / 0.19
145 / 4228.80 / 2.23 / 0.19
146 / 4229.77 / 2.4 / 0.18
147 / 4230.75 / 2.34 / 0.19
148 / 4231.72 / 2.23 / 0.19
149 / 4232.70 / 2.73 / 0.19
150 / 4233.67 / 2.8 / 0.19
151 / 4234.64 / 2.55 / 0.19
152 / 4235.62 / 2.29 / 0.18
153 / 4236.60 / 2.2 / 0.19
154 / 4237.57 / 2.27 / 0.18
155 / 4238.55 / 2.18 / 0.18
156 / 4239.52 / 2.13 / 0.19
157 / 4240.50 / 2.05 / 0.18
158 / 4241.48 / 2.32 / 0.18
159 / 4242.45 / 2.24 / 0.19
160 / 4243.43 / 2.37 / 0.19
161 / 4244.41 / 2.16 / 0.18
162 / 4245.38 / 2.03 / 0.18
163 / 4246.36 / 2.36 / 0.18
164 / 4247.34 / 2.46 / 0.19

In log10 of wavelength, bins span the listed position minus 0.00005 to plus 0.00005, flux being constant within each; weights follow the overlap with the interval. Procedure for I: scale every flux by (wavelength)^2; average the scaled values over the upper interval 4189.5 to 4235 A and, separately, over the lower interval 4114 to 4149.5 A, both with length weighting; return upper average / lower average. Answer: 1.4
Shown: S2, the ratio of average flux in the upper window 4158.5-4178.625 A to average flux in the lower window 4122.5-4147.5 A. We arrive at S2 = 1.23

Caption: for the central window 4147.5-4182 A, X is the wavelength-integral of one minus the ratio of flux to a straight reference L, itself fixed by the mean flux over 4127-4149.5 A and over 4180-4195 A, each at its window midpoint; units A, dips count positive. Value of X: -3.1 A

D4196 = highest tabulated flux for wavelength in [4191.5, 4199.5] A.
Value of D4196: 2.36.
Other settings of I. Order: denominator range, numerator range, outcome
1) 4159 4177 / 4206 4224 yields 1.09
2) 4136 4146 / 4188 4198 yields 1.82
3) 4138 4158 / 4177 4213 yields 1.27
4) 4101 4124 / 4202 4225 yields 1.27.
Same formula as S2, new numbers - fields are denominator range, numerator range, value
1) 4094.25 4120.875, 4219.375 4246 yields 1.20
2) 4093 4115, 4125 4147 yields 0.81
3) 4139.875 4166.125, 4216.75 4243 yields 1.16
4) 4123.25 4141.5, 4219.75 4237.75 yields 1.38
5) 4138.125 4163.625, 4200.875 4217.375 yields 1.21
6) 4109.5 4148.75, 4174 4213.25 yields 1.20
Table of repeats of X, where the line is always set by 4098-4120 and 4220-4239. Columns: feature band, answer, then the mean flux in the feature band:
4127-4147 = 3.32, 1.72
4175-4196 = 0.96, 2.17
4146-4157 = 0.25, 2.08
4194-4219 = 0.99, 2.26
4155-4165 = -0.66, 2.31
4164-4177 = 0.11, 2.19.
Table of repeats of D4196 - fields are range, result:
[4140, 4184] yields 2.59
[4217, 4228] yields 2.68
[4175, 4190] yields 2.45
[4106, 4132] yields 2.5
